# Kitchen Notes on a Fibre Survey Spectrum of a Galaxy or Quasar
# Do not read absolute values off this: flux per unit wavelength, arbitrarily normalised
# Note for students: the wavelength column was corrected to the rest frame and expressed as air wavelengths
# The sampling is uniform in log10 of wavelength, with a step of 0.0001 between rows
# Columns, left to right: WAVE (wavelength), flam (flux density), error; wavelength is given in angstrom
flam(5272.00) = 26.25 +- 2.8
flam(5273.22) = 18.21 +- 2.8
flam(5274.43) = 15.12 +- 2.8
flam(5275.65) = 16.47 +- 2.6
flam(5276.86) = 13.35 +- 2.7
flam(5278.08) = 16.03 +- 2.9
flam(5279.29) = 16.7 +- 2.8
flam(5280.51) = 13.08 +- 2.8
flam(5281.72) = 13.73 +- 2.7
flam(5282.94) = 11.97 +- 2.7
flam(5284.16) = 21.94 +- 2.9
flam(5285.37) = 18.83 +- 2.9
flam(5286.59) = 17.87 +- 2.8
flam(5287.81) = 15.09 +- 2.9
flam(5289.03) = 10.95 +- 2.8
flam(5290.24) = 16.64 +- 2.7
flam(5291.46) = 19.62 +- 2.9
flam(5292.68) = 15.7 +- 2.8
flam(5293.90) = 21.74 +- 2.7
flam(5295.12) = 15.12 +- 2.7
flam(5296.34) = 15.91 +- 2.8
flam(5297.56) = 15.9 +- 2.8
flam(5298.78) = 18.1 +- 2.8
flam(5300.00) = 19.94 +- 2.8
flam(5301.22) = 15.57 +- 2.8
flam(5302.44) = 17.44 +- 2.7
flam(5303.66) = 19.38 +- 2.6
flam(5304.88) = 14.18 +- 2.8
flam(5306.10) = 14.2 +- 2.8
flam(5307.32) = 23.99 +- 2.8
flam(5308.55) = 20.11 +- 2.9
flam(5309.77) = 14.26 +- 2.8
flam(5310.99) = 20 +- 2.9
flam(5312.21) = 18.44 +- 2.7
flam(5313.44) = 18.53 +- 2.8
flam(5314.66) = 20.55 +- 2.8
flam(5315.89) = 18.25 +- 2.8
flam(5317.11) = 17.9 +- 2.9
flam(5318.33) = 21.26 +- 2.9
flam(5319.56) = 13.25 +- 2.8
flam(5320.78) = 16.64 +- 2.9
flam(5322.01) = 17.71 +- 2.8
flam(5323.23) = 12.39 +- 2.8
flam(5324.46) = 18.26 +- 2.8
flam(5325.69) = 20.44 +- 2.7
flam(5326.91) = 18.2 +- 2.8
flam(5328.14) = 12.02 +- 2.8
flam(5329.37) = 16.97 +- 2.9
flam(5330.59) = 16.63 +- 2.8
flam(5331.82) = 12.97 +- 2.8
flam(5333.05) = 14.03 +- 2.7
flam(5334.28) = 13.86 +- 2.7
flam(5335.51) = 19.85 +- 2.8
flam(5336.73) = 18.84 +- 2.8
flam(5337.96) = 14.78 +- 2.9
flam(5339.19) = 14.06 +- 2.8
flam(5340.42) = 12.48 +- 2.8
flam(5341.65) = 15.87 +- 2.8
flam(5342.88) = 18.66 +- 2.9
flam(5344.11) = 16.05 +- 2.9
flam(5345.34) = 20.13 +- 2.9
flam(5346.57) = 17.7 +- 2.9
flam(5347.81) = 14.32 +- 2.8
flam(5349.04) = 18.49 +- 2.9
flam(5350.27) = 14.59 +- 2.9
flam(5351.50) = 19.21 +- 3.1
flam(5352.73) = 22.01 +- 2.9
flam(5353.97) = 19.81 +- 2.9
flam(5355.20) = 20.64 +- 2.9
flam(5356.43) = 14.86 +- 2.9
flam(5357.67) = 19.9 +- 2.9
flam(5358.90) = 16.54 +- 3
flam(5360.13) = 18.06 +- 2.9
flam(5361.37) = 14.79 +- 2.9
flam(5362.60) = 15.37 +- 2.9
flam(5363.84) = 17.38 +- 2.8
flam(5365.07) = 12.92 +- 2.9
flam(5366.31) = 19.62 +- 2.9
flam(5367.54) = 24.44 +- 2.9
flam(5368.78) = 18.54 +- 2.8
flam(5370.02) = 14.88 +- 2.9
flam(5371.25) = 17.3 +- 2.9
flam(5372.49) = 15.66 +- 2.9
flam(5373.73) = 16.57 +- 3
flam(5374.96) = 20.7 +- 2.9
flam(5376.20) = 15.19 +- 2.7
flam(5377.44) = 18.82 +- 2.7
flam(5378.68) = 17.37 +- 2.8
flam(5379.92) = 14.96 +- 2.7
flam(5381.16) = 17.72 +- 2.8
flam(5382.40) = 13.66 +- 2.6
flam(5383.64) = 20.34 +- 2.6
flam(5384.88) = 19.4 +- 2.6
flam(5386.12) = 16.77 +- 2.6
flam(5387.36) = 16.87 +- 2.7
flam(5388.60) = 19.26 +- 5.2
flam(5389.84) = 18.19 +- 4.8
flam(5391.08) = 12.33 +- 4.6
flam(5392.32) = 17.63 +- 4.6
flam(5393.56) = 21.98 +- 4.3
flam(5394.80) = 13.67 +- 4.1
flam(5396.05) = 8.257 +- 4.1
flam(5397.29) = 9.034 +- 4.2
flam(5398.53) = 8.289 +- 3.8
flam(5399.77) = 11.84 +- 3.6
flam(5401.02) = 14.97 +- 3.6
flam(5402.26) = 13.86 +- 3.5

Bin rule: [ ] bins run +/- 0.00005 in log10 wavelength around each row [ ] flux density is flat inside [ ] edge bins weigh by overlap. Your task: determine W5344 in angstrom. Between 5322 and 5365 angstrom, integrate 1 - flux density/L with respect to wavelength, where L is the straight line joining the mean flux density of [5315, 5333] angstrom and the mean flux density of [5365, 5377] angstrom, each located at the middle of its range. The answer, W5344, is 0.94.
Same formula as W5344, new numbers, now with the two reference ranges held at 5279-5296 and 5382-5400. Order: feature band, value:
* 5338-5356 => -1.8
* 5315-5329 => -0.9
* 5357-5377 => -2.4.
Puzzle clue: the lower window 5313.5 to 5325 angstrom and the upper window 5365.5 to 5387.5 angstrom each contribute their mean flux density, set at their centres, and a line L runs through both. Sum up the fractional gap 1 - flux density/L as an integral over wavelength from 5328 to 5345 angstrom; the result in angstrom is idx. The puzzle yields 1.8 angstrom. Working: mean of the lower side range 17.4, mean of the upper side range 17.7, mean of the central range 15.7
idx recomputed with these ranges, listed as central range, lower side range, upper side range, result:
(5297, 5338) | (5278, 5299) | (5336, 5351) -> -2.2 angstrom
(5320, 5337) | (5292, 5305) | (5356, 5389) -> 1.0 angstrom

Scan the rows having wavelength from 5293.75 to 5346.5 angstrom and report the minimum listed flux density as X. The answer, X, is 12.02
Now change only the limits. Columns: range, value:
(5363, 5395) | 12.33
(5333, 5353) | 12.48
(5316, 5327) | 12.39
